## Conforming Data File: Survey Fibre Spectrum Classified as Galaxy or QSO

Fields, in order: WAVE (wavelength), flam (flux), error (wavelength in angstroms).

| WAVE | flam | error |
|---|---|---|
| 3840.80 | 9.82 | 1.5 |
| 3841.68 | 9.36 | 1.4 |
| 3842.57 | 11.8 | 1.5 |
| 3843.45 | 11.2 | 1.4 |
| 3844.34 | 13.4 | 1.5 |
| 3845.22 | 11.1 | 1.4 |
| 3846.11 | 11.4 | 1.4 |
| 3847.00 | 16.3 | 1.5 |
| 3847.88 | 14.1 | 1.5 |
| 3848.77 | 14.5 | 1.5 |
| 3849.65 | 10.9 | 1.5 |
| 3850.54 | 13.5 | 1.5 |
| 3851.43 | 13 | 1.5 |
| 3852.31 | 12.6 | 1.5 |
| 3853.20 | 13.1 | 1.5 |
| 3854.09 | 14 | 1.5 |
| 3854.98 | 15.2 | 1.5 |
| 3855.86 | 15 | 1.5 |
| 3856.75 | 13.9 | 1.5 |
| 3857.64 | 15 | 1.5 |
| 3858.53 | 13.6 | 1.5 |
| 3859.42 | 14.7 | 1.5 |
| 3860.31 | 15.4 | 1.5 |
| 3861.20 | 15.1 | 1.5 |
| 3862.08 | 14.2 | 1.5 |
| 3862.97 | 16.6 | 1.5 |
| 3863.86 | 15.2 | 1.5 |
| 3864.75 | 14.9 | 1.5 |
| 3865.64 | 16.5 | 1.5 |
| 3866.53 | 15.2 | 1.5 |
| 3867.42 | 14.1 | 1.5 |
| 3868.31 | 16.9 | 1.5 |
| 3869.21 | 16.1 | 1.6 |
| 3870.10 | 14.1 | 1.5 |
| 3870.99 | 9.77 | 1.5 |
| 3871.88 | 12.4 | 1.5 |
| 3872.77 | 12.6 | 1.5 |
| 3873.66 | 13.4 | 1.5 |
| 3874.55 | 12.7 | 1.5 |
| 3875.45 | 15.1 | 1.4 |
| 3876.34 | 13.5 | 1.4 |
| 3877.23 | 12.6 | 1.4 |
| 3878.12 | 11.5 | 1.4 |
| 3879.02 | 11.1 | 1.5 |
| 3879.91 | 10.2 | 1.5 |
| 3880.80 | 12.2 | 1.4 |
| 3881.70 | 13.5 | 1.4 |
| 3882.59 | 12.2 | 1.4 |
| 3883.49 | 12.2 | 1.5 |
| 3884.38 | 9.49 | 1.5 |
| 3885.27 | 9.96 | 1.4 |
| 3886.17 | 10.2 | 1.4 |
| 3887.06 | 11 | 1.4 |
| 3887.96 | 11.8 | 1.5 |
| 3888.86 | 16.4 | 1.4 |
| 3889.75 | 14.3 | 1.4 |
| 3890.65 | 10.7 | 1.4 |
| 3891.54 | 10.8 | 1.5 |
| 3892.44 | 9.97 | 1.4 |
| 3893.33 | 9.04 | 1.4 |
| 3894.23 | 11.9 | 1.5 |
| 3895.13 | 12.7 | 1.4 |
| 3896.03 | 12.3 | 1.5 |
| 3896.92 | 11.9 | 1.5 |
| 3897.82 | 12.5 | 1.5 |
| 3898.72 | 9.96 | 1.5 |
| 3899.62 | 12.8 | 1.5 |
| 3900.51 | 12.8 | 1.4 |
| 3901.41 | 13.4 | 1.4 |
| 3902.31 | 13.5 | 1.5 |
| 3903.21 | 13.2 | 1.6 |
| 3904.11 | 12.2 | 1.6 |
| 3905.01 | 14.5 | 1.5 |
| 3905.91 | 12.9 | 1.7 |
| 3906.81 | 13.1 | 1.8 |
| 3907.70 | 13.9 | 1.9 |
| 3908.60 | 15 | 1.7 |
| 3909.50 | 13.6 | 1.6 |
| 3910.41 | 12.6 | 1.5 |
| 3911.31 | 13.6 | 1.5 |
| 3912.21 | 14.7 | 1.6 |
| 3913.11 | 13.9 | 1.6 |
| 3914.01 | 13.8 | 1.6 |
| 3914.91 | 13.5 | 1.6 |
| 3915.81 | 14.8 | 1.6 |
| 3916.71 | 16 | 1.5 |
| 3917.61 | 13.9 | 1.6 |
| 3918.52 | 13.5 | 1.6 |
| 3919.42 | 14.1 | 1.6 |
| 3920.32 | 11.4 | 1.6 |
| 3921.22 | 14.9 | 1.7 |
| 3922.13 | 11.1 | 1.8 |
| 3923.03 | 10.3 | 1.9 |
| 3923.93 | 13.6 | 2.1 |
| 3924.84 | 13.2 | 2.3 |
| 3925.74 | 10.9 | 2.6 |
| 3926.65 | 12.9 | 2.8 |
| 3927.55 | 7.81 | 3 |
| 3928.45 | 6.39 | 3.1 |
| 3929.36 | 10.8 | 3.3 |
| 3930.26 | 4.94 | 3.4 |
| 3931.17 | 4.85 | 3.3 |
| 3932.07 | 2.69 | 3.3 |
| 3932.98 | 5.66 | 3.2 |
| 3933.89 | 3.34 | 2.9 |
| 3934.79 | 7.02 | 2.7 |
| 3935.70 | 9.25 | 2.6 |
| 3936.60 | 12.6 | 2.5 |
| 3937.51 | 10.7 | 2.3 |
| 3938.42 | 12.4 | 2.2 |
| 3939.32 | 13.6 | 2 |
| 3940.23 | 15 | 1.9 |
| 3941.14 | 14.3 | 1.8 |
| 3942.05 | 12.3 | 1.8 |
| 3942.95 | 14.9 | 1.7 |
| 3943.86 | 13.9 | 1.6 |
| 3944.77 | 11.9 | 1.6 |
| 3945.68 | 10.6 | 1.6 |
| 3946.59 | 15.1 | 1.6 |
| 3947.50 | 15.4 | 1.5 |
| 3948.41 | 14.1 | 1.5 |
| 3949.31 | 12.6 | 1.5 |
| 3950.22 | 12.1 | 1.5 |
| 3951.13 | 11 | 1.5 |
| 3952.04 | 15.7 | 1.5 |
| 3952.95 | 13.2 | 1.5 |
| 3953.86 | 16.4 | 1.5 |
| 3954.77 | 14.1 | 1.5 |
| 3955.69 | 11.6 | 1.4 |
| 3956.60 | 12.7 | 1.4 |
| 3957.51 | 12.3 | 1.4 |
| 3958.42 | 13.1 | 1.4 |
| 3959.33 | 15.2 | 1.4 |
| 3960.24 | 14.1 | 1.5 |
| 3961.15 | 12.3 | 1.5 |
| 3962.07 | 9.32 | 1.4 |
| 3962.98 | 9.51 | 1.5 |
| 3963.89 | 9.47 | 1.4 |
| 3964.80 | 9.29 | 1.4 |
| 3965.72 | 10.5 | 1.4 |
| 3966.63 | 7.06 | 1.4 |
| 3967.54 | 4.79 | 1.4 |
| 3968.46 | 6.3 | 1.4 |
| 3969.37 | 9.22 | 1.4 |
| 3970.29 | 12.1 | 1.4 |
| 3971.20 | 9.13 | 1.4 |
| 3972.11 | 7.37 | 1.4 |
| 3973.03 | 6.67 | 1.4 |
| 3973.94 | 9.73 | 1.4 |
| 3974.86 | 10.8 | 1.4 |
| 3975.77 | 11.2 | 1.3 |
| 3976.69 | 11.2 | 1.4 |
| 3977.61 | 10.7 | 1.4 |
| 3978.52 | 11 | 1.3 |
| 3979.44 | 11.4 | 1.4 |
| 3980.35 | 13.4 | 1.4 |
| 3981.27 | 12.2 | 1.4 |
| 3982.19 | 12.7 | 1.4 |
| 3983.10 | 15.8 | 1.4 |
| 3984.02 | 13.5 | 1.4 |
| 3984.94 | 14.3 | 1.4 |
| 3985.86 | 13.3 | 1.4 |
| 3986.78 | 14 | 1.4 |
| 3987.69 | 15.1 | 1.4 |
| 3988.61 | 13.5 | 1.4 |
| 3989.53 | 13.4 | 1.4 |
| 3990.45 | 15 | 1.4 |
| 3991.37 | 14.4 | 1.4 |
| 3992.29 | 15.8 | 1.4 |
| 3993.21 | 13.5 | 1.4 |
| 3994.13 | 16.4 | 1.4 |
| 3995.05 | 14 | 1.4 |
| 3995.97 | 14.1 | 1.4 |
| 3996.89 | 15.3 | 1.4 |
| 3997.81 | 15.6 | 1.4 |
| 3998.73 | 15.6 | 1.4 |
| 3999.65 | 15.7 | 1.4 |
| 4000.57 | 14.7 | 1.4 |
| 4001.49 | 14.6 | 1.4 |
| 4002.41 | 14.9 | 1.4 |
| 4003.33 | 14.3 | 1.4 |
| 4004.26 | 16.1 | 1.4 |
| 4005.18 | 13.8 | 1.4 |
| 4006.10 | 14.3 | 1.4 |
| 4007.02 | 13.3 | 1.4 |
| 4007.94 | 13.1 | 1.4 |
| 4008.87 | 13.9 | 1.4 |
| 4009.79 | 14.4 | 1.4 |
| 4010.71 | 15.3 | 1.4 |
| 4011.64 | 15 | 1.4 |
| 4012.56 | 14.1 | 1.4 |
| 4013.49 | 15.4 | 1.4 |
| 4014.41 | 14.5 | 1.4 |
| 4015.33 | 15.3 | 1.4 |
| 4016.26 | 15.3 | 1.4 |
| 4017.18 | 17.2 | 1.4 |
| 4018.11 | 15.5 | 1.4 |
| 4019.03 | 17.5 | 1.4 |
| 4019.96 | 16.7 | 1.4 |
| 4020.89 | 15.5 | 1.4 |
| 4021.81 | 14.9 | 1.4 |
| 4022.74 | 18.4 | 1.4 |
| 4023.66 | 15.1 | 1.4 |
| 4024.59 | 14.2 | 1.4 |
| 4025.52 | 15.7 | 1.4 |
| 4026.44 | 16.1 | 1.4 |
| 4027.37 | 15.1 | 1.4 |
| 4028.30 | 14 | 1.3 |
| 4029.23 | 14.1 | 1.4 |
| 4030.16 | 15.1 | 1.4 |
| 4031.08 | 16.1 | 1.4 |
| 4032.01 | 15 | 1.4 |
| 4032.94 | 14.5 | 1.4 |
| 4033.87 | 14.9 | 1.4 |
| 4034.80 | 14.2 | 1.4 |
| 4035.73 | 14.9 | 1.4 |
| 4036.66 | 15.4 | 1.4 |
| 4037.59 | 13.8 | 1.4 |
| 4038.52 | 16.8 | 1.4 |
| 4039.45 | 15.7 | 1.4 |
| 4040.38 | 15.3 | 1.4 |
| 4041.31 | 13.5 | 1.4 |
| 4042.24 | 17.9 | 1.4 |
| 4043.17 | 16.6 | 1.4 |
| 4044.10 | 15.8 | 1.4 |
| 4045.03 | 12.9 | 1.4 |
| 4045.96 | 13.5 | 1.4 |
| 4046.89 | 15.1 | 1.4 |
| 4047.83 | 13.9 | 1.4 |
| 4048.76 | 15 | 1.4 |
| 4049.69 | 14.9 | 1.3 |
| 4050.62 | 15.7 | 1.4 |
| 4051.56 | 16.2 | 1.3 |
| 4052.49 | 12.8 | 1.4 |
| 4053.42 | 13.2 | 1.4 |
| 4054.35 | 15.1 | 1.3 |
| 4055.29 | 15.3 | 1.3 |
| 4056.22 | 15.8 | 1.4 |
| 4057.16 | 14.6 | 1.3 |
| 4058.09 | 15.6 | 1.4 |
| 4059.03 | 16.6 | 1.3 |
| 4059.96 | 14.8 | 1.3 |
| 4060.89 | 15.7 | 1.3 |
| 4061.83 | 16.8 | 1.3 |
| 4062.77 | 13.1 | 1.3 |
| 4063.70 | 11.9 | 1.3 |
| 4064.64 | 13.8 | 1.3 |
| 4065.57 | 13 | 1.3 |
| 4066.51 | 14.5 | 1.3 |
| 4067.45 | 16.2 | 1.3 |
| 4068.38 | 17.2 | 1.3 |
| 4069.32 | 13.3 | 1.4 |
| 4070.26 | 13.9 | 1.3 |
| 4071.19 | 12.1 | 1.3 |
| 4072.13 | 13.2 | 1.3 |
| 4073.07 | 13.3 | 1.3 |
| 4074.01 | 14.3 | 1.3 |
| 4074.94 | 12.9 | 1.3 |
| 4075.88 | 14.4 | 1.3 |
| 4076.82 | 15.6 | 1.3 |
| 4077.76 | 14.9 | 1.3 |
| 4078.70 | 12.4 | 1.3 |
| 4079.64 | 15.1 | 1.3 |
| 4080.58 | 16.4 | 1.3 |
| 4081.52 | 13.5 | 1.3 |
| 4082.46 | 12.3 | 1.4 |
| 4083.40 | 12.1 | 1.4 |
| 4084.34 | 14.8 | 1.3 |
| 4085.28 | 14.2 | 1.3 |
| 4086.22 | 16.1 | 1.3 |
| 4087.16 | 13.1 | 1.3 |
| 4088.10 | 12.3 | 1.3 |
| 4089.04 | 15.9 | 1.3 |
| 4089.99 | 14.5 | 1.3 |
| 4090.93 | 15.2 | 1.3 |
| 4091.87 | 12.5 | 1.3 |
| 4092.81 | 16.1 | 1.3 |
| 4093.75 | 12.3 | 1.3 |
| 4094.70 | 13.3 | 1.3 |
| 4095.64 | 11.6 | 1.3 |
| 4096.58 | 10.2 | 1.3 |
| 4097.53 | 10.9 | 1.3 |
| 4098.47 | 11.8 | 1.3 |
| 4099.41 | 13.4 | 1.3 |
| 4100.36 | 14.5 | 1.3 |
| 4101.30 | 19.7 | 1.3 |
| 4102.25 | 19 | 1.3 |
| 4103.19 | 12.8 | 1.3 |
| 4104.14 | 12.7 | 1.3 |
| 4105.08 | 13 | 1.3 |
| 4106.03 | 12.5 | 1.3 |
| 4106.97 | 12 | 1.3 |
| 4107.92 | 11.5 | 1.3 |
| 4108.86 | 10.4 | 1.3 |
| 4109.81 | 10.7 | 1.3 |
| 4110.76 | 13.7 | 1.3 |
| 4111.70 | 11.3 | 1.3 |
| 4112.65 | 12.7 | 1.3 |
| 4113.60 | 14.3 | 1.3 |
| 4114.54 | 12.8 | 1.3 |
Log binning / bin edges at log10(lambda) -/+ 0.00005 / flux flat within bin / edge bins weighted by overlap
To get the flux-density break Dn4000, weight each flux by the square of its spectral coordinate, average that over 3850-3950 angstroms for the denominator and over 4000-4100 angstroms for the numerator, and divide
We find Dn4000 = 1.25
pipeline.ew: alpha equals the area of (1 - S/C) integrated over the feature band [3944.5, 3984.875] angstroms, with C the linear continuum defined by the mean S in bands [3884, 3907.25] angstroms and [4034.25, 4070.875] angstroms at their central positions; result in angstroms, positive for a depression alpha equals 5.2 angstroms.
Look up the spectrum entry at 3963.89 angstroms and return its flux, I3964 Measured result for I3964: 9.47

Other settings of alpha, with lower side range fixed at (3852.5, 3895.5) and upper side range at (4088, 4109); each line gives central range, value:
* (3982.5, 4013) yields -2.8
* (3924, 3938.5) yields 5.2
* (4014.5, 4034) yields -3.2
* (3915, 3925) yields -0.1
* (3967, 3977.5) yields 3.4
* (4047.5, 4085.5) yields -2.8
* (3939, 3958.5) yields -0.3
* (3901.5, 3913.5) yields -0.3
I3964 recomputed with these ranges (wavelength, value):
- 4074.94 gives 12.9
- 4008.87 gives 13.9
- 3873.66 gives 13.4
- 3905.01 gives 14.5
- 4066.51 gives 14.5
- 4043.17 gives 16.6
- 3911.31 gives 13.6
